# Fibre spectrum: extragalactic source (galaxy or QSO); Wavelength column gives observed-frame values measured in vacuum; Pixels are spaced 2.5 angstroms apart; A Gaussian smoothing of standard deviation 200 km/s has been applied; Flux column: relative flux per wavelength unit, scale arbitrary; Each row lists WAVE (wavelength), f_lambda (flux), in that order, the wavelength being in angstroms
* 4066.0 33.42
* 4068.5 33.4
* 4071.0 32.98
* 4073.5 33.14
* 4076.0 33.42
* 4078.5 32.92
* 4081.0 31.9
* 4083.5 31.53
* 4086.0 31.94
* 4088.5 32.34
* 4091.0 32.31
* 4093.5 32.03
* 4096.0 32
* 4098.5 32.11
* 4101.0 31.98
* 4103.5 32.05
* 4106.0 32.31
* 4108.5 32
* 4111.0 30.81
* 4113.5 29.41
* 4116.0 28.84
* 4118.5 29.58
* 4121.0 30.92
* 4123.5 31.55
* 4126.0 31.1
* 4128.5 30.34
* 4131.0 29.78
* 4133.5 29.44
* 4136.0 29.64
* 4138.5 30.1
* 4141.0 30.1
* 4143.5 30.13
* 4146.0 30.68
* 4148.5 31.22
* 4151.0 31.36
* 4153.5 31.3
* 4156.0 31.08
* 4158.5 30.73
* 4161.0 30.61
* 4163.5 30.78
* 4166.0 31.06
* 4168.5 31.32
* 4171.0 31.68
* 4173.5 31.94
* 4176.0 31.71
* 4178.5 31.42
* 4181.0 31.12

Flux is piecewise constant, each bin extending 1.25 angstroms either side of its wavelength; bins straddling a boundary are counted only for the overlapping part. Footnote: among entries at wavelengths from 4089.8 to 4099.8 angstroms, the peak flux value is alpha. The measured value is 32.31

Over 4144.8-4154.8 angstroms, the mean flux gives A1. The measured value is 31.1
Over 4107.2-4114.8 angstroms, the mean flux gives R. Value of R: 30.7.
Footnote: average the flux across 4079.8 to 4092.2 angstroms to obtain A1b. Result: 32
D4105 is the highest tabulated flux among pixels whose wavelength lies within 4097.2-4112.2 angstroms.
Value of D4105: 32.31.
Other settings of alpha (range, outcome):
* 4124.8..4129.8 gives 31.1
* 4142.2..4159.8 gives 31.36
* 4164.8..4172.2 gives 31.68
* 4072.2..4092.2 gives 33.42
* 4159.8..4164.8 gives 30.78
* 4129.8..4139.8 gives 30.1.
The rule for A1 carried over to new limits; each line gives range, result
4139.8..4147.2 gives 30.3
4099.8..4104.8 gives 32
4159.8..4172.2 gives 31.1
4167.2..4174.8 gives 31.6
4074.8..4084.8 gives 32.4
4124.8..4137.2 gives 30.1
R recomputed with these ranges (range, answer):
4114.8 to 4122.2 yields 29.8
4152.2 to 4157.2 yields 31.2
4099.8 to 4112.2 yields 31.8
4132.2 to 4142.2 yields 29.8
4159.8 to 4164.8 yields 30.7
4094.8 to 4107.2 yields 32.1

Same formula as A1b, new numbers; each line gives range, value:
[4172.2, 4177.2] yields 31.8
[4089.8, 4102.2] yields 32.1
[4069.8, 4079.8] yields 33.1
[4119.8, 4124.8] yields 31.2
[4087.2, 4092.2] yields 32.3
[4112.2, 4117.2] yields 29.1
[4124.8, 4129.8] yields 30.7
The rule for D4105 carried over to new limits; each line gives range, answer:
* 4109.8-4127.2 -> 31.55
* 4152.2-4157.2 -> 31.3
